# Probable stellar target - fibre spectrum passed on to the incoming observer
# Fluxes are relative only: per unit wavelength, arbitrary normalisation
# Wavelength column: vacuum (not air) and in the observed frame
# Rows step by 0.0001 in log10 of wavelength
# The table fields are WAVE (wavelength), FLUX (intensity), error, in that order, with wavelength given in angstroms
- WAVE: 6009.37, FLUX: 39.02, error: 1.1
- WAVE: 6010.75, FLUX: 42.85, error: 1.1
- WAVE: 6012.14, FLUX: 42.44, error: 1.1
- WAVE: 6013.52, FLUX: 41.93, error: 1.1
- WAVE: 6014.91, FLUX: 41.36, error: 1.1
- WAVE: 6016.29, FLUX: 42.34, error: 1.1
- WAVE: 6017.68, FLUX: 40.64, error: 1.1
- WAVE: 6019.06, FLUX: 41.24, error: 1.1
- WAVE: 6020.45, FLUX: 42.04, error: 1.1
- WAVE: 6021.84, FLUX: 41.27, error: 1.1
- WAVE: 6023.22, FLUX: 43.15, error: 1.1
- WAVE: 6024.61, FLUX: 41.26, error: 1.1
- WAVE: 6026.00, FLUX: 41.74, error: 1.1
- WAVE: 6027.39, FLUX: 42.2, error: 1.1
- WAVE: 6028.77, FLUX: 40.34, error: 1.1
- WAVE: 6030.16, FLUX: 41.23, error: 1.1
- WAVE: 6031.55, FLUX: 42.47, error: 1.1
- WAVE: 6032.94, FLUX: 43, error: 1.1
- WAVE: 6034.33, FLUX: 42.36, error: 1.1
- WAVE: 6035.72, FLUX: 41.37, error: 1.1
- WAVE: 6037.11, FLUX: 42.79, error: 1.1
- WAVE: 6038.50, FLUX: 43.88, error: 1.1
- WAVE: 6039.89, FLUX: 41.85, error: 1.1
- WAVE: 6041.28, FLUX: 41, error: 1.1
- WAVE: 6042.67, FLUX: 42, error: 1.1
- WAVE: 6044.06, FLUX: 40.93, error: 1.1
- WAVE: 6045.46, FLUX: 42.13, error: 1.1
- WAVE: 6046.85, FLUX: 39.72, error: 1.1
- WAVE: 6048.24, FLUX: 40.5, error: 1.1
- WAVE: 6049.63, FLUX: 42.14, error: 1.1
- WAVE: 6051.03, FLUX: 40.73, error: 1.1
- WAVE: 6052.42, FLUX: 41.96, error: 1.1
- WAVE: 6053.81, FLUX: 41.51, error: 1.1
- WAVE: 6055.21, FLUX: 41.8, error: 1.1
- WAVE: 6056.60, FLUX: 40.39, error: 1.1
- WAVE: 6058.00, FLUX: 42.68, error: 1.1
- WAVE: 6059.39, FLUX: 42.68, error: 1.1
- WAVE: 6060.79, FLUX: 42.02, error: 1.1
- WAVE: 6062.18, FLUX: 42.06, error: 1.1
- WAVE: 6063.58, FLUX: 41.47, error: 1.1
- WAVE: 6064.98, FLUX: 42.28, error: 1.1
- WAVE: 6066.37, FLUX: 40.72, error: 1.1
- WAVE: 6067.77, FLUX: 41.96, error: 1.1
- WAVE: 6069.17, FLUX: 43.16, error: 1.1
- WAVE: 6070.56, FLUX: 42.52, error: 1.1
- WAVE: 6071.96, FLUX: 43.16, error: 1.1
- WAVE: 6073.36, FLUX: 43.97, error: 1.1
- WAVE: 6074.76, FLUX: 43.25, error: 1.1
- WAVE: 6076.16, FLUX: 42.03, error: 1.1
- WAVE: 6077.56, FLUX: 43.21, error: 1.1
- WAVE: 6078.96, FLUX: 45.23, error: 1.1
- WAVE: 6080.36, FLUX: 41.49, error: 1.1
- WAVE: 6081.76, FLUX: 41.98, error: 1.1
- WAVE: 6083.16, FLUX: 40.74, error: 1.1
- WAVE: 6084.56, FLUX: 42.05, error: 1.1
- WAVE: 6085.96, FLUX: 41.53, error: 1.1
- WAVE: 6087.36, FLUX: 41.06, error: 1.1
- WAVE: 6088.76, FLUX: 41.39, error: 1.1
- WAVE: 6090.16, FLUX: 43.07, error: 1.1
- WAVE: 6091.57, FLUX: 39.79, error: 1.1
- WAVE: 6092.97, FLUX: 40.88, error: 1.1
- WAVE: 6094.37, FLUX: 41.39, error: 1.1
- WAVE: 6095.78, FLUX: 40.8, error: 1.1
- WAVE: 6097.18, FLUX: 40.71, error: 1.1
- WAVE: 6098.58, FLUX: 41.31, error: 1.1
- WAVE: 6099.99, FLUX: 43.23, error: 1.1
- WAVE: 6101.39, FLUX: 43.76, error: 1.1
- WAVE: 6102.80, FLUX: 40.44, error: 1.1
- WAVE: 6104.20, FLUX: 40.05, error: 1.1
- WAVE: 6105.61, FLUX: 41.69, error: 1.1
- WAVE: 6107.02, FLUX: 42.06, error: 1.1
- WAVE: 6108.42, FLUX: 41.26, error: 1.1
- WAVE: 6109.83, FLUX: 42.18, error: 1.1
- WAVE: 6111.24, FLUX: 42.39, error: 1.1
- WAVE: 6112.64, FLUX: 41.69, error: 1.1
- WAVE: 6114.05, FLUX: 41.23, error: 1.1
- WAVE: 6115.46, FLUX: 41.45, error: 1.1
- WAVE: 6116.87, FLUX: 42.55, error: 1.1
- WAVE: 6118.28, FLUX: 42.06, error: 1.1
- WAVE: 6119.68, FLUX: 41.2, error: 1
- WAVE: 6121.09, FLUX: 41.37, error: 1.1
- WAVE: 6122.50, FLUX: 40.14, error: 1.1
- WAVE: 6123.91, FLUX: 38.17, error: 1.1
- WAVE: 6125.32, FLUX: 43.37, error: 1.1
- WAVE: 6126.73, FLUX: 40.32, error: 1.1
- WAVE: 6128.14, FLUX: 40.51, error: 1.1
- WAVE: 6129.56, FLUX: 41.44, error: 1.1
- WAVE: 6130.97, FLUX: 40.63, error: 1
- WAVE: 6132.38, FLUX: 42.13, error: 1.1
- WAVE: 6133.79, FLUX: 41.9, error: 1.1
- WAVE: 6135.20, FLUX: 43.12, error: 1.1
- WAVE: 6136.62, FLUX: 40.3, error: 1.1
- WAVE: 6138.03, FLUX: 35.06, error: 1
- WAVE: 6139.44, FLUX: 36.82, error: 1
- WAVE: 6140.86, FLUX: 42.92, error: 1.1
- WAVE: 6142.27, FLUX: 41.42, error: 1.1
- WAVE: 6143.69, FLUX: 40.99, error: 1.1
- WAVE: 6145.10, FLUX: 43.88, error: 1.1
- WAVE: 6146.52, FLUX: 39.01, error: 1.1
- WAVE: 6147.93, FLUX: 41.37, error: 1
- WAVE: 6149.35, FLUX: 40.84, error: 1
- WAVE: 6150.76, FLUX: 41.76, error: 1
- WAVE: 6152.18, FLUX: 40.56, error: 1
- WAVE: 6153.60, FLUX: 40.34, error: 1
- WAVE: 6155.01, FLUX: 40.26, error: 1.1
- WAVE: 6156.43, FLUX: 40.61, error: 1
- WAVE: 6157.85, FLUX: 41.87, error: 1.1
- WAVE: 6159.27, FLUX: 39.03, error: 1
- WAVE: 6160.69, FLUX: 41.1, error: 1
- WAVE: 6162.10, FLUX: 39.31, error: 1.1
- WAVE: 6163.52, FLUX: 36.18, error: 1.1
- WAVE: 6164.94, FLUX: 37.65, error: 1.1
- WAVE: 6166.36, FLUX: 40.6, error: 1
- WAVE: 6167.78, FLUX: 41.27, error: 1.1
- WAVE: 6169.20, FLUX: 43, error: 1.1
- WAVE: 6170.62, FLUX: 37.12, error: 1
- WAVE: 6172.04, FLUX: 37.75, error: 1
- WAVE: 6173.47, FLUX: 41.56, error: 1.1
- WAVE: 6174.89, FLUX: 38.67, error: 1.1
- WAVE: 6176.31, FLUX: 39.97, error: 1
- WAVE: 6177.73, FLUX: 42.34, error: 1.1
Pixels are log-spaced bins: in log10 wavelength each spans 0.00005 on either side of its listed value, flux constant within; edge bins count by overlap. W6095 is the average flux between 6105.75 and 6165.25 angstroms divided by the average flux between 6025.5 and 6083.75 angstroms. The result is 1.0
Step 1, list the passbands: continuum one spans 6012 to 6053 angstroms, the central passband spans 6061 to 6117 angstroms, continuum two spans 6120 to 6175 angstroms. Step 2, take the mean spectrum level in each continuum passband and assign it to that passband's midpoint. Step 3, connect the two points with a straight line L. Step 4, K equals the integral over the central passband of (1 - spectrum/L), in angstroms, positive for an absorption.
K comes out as -1.2 angstroms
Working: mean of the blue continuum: 41.7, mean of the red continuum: 40.4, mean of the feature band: 41.9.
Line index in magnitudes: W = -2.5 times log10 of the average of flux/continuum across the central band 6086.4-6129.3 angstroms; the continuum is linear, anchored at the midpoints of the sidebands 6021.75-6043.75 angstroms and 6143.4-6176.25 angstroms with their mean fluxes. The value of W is -0.01 mag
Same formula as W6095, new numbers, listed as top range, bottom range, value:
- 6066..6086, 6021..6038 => 1.01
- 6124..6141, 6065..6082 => 0.95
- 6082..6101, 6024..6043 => 0.99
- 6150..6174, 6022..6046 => 0.95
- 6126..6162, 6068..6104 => 0.97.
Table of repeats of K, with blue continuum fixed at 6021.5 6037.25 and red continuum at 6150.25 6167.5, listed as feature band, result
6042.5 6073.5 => -0.24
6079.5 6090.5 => -0.16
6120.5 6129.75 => -0.06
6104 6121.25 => -0.44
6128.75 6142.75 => -0.09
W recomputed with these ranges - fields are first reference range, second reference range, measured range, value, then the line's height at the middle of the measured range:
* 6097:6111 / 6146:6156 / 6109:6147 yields 0.00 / 41.2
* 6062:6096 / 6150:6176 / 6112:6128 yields -0.01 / 41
